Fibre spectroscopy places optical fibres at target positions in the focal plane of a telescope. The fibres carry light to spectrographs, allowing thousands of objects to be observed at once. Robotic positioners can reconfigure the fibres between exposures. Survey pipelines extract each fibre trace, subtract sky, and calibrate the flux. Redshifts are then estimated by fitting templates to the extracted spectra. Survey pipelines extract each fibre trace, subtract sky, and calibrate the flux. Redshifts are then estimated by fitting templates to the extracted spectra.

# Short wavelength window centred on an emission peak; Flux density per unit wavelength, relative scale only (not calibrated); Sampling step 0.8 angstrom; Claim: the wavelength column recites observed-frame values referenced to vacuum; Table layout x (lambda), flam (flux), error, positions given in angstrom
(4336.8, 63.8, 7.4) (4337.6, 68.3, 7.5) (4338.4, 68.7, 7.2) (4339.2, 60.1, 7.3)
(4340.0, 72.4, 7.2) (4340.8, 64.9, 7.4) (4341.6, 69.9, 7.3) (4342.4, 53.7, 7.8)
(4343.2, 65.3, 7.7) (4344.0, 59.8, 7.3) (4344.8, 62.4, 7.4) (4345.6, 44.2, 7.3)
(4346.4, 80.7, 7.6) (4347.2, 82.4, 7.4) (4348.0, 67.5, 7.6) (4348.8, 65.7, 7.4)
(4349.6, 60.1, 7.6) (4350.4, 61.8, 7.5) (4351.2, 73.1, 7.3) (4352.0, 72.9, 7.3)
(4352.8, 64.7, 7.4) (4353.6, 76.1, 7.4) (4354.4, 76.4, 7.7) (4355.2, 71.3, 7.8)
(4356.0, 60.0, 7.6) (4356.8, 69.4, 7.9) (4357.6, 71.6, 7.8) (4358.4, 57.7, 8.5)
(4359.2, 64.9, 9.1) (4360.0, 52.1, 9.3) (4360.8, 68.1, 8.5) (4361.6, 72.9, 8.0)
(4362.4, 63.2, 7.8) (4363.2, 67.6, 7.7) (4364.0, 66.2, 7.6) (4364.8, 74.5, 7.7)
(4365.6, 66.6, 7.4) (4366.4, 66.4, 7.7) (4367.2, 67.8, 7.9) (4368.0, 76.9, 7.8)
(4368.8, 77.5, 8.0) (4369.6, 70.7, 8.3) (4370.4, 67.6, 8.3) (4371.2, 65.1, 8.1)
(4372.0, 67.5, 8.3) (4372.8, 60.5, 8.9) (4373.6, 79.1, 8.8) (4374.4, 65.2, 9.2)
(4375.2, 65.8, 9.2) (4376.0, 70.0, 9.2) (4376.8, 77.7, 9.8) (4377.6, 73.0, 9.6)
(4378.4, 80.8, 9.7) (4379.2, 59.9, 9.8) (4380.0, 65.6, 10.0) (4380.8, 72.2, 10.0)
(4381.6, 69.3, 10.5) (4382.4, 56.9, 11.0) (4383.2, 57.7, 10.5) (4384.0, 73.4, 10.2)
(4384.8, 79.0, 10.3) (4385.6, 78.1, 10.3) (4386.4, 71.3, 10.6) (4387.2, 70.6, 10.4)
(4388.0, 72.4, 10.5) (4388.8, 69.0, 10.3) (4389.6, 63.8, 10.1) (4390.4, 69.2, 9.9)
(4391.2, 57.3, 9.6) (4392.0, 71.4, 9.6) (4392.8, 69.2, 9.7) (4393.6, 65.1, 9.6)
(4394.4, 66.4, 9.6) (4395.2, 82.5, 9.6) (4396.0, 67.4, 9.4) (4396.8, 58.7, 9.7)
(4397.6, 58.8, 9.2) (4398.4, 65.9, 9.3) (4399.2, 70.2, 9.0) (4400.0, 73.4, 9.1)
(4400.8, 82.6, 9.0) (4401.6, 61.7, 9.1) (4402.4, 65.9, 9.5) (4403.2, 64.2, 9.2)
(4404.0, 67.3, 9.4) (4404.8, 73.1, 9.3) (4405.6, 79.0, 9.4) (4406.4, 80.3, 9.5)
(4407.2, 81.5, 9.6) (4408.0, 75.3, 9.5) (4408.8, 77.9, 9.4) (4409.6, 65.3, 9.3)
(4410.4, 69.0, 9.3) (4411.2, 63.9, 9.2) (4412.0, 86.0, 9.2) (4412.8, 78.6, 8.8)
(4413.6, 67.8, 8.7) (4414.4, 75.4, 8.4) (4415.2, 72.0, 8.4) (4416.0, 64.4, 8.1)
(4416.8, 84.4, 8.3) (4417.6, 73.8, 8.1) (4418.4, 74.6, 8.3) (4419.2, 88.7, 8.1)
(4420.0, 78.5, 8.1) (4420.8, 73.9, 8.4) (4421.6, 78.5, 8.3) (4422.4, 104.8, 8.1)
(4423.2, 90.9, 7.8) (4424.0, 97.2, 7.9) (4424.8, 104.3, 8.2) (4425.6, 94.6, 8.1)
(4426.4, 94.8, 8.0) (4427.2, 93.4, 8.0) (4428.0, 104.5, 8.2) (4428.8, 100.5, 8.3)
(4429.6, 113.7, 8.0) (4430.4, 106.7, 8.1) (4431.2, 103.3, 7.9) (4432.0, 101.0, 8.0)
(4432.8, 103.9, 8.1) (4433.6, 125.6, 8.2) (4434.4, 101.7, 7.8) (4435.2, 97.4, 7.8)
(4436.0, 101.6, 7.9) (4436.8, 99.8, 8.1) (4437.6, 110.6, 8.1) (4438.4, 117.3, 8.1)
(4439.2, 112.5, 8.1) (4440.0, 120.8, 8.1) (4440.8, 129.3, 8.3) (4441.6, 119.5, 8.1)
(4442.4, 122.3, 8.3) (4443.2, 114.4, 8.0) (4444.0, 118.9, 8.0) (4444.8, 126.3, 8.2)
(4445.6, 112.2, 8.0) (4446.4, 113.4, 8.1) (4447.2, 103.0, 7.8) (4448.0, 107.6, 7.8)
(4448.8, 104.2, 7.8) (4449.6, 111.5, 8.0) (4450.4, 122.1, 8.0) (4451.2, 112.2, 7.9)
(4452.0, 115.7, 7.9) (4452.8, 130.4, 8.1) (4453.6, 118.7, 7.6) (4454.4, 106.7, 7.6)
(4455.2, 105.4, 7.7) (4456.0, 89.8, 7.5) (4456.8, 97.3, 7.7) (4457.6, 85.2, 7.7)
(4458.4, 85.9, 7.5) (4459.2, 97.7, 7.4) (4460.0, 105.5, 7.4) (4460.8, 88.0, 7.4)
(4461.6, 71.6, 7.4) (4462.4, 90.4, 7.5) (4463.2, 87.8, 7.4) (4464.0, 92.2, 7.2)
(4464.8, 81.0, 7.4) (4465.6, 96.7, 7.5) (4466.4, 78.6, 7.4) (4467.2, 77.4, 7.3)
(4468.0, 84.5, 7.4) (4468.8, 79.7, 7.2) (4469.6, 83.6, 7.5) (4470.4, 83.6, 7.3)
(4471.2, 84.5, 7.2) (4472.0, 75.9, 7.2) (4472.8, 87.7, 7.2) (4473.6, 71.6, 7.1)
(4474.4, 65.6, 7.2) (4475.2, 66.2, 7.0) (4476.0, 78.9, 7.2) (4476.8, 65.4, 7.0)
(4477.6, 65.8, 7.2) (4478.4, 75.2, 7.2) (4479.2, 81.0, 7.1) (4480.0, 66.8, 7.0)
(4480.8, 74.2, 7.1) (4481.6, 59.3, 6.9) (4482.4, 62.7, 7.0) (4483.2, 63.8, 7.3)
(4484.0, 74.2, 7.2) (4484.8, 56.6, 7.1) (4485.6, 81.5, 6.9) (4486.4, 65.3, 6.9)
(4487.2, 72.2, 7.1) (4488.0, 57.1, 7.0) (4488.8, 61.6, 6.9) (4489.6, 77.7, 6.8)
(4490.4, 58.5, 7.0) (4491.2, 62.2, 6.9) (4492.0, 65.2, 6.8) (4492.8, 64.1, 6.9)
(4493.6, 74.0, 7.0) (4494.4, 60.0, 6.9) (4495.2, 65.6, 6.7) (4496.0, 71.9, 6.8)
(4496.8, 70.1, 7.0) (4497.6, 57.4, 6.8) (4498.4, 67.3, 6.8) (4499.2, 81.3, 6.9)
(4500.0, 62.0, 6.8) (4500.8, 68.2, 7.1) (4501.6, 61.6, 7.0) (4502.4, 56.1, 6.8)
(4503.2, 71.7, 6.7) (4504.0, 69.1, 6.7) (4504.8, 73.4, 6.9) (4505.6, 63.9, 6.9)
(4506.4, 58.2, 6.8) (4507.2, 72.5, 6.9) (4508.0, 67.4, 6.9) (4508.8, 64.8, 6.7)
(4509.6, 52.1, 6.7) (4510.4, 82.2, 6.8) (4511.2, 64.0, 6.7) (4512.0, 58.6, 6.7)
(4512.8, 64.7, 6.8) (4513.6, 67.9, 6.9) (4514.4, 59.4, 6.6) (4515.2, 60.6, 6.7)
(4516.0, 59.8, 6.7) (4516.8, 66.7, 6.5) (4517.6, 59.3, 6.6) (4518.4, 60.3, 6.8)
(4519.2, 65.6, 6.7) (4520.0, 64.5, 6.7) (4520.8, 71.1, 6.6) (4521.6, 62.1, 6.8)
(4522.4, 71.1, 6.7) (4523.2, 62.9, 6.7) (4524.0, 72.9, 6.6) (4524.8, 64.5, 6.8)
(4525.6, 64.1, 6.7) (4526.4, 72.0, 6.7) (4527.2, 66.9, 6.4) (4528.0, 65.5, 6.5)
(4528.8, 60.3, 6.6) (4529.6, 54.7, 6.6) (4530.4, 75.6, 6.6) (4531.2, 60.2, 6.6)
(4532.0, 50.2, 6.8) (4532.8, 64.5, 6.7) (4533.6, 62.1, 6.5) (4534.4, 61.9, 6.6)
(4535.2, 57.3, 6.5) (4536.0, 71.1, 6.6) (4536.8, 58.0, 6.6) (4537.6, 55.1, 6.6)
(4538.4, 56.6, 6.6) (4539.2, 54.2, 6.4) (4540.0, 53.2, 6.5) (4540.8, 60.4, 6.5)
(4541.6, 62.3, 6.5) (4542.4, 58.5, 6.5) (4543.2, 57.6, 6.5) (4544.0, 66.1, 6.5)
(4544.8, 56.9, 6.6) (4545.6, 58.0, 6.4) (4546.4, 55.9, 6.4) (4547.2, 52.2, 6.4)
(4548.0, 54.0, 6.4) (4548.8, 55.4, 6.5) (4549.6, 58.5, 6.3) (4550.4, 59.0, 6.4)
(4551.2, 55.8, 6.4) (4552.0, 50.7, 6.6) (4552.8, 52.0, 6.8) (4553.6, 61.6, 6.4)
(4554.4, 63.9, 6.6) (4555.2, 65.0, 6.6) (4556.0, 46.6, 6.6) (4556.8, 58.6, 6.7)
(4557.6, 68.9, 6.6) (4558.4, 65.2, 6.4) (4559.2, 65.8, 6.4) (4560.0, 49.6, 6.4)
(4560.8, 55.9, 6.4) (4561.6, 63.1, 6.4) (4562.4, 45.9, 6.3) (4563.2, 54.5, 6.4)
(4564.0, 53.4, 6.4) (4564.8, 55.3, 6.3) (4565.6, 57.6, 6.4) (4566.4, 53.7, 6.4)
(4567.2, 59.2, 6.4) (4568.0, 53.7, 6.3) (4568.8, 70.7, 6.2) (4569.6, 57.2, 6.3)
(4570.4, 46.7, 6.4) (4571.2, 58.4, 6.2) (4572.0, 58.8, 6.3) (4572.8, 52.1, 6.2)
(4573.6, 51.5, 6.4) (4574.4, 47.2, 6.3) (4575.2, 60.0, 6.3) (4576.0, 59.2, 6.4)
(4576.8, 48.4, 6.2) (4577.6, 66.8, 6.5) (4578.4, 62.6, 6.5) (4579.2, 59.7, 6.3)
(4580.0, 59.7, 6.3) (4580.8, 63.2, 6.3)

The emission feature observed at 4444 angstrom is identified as Mg II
